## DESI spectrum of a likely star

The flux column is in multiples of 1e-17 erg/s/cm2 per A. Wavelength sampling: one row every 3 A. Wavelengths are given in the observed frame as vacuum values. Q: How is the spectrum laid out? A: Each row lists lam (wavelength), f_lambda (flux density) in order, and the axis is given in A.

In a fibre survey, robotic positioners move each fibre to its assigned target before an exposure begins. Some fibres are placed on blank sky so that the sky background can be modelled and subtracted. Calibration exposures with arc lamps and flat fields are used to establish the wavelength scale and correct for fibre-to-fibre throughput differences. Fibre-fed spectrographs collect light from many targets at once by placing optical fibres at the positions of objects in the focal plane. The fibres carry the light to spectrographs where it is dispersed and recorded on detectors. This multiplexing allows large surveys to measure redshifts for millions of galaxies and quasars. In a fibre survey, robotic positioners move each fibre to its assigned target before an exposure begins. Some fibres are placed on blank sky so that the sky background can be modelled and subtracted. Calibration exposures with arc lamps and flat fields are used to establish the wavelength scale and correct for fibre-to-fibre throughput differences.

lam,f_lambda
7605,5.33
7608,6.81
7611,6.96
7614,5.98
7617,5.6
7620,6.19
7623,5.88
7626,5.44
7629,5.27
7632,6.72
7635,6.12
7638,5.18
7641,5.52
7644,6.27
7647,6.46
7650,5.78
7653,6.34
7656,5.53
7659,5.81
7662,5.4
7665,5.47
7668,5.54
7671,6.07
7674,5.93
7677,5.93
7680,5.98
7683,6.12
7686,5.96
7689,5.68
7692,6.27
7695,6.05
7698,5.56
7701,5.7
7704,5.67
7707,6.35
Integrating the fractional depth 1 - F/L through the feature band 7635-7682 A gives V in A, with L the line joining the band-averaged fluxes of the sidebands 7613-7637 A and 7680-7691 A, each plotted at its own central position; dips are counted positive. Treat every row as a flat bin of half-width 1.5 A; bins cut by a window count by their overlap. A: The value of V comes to 0.7 A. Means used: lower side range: 5.88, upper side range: 5.94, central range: 5.83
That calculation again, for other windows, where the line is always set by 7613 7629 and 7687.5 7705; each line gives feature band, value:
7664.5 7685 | -0.3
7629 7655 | -1.0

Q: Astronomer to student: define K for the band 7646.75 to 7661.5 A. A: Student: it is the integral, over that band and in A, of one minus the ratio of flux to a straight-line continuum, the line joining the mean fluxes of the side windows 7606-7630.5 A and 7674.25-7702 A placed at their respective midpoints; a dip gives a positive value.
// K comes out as 0.1 A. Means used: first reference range 6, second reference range 5.92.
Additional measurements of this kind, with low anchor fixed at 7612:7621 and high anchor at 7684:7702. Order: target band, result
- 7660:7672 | 0.6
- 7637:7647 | 0.2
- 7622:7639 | 0.5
